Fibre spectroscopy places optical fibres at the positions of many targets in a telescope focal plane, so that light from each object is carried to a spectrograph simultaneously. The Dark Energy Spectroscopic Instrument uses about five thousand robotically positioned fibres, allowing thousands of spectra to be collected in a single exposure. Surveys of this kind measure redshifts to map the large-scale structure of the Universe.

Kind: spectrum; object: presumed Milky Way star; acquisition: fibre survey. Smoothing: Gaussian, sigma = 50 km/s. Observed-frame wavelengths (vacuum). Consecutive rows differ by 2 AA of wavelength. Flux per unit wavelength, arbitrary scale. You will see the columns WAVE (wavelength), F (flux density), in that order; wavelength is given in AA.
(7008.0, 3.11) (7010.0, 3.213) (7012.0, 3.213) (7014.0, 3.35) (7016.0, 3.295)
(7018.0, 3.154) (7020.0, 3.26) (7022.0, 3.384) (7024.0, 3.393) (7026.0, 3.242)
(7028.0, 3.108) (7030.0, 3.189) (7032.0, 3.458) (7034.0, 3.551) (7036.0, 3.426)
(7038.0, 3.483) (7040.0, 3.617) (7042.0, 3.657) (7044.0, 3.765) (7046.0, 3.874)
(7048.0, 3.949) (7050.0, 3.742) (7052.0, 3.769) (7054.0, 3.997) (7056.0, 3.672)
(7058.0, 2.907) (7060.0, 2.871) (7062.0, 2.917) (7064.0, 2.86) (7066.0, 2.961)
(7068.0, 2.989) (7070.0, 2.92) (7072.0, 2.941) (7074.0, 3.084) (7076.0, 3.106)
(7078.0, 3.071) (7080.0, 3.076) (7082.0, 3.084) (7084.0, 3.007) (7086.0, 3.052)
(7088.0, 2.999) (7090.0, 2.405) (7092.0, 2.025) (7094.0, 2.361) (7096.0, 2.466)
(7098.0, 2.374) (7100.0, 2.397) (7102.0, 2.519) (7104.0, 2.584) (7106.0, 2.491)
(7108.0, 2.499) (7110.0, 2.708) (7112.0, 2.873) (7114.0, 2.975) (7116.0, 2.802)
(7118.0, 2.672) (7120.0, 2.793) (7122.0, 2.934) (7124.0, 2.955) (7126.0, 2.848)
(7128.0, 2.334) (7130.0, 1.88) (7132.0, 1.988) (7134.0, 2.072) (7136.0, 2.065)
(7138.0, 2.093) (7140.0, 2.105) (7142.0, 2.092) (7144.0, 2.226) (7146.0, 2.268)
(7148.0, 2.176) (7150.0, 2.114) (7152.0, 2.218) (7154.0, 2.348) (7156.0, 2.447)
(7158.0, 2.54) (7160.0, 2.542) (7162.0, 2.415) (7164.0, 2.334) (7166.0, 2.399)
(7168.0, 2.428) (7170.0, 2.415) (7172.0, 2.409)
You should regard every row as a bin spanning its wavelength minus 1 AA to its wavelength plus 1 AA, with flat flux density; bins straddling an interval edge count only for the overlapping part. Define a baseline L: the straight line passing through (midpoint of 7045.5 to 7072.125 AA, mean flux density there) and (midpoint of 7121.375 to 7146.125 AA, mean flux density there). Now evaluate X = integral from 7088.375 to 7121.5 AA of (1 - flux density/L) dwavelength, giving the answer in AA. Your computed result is 1.2 AA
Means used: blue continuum 3.31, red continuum 2.29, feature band 2.57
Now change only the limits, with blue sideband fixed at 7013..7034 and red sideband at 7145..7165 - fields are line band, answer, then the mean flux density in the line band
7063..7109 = 1.5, 2.75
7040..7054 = -3.0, 3.79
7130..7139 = 1.6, 2.04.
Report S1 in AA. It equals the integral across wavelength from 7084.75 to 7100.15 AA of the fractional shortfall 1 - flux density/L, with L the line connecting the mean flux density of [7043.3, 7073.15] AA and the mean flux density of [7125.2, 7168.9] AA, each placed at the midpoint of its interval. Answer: 2.1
